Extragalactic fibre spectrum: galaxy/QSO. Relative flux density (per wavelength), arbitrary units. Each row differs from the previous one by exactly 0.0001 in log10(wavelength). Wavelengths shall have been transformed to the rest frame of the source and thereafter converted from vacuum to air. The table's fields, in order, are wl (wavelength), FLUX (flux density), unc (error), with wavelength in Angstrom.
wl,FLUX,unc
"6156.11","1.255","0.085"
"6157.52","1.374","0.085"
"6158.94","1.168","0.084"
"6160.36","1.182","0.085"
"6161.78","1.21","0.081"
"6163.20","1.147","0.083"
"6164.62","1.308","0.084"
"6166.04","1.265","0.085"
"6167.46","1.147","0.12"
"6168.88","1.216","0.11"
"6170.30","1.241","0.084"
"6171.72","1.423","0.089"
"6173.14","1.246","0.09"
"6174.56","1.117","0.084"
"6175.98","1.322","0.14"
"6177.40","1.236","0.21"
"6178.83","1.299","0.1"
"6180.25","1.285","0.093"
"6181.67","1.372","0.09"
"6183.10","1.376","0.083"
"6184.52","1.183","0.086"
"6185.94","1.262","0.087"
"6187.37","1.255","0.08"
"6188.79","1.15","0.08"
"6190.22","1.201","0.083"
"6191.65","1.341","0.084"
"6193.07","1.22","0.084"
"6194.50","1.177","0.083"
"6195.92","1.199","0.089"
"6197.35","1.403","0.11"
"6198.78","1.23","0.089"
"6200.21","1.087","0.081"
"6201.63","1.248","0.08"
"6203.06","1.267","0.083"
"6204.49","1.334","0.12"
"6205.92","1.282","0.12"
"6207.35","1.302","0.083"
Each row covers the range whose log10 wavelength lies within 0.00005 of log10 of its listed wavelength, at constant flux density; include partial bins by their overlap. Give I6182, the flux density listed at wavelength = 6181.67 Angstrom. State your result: 1.372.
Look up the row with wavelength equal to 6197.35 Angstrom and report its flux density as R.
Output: 1.403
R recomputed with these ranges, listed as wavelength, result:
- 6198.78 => 1.23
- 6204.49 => 1.334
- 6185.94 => 1.262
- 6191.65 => 1.341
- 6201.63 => 1.248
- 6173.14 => 1.246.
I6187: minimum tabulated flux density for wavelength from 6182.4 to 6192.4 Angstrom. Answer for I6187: 1.15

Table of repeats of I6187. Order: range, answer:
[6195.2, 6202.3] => 1.087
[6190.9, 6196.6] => 1.177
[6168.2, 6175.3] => 1.117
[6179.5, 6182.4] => 1.285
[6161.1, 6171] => 1.147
